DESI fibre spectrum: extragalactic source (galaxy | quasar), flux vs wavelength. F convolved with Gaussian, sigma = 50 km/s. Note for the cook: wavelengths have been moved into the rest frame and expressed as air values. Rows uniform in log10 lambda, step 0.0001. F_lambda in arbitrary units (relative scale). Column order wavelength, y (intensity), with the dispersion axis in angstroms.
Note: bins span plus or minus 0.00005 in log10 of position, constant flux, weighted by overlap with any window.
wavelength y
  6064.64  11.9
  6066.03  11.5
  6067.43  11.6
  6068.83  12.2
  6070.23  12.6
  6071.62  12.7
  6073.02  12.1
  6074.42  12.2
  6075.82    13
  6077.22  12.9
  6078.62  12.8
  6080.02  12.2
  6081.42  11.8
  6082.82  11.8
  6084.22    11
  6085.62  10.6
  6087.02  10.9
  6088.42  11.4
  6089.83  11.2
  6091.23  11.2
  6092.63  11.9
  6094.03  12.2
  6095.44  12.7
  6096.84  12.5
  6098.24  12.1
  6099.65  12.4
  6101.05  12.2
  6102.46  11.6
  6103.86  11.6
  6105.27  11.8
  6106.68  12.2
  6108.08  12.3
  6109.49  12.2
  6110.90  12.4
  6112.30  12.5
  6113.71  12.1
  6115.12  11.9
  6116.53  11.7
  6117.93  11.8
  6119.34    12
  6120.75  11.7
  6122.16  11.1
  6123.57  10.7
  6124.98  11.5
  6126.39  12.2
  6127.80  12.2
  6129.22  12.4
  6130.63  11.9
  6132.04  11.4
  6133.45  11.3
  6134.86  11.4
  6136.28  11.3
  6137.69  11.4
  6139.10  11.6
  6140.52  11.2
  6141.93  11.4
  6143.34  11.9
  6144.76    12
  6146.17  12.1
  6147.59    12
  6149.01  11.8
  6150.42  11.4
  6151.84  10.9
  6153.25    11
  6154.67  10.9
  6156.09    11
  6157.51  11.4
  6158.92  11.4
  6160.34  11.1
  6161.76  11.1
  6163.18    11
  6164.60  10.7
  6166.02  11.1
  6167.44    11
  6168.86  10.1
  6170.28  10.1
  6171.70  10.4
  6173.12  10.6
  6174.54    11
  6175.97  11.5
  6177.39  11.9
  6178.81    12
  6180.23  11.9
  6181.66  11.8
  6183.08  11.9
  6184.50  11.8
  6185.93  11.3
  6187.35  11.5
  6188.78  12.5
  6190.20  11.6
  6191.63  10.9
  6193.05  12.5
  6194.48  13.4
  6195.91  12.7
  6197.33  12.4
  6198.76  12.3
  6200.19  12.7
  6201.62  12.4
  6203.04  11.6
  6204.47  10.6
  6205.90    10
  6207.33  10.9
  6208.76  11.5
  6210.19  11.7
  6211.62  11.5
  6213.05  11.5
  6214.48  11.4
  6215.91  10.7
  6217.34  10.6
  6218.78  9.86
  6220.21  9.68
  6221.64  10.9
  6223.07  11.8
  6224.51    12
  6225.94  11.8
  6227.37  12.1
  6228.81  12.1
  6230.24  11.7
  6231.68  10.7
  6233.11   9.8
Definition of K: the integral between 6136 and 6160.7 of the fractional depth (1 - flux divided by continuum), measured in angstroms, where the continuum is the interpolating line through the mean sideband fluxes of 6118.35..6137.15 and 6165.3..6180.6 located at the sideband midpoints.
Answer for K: -0.2 angstroms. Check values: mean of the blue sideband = 11.6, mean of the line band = 11.4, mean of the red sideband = 11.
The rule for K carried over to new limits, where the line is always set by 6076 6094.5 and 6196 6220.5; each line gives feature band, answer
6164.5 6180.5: 0.59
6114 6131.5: -0.25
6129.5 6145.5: 0.00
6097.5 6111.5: -0.51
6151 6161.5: 0.35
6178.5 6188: -0.28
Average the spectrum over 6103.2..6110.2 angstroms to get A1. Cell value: 12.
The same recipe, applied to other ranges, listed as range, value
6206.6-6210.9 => 11.4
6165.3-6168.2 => 11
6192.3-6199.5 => 12.6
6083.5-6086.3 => 10.8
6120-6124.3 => 11.2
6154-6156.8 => 10.9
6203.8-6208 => 10.5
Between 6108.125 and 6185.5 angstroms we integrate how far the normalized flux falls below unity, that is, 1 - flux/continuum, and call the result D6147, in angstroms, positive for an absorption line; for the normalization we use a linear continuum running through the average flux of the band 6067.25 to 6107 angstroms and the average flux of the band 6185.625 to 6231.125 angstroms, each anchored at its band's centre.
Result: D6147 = 1.9 angstroms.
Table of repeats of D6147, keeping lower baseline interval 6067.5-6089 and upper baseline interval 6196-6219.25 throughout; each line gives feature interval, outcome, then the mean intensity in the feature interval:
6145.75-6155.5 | 0.2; 11.4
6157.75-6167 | 0.4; 11.1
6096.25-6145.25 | -0.1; 11.8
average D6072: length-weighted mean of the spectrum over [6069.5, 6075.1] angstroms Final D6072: 12.4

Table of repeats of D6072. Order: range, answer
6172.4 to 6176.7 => 11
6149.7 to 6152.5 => 11.2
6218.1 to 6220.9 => 9.78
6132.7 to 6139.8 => 11.4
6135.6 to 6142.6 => 11.4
